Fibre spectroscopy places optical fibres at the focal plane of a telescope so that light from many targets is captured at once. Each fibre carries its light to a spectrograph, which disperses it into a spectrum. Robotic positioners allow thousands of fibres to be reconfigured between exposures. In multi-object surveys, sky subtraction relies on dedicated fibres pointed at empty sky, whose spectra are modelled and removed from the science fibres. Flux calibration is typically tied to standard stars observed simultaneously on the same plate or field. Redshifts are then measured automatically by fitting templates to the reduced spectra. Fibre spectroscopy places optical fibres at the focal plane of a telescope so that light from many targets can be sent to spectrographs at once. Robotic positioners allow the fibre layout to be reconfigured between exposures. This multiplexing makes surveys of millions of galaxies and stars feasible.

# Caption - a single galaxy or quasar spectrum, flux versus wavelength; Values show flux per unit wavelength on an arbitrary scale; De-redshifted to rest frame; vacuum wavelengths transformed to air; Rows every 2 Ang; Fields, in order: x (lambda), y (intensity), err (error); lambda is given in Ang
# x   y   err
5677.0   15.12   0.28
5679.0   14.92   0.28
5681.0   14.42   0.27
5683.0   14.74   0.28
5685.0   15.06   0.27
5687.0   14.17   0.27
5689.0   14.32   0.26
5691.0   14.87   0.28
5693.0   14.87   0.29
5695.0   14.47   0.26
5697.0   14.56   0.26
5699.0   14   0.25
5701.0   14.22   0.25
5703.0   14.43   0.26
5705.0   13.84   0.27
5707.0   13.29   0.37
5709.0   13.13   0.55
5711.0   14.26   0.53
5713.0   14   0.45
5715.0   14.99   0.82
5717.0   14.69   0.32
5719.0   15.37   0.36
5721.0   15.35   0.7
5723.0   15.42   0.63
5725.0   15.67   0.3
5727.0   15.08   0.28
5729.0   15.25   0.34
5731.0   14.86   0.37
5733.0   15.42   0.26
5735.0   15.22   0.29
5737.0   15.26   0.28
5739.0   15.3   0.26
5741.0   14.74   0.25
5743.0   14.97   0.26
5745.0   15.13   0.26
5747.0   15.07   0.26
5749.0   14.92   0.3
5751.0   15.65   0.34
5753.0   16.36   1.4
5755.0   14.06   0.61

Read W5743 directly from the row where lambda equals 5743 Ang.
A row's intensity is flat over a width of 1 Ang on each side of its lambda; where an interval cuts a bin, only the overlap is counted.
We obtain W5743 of 14.97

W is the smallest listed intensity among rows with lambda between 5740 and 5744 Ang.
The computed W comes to 14.74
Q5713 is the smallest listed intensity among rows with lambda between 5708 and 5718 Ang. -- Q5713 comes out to 13.13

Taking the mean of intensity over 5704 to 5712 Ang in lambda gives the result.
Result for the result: 13.6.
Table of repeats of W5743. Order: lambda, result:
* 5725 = 15.67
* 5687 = 14.17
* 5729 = 15.25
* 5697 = 14.56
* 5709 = 13.13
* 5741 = 14.74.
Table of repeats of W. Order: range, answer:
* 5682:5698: 14.17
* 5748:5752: 14.92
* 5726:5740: 14.86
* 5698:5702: 14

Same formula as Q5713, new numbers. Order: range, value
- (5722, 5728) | 15.08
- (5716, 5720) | 14.69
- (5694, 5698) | 14.47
